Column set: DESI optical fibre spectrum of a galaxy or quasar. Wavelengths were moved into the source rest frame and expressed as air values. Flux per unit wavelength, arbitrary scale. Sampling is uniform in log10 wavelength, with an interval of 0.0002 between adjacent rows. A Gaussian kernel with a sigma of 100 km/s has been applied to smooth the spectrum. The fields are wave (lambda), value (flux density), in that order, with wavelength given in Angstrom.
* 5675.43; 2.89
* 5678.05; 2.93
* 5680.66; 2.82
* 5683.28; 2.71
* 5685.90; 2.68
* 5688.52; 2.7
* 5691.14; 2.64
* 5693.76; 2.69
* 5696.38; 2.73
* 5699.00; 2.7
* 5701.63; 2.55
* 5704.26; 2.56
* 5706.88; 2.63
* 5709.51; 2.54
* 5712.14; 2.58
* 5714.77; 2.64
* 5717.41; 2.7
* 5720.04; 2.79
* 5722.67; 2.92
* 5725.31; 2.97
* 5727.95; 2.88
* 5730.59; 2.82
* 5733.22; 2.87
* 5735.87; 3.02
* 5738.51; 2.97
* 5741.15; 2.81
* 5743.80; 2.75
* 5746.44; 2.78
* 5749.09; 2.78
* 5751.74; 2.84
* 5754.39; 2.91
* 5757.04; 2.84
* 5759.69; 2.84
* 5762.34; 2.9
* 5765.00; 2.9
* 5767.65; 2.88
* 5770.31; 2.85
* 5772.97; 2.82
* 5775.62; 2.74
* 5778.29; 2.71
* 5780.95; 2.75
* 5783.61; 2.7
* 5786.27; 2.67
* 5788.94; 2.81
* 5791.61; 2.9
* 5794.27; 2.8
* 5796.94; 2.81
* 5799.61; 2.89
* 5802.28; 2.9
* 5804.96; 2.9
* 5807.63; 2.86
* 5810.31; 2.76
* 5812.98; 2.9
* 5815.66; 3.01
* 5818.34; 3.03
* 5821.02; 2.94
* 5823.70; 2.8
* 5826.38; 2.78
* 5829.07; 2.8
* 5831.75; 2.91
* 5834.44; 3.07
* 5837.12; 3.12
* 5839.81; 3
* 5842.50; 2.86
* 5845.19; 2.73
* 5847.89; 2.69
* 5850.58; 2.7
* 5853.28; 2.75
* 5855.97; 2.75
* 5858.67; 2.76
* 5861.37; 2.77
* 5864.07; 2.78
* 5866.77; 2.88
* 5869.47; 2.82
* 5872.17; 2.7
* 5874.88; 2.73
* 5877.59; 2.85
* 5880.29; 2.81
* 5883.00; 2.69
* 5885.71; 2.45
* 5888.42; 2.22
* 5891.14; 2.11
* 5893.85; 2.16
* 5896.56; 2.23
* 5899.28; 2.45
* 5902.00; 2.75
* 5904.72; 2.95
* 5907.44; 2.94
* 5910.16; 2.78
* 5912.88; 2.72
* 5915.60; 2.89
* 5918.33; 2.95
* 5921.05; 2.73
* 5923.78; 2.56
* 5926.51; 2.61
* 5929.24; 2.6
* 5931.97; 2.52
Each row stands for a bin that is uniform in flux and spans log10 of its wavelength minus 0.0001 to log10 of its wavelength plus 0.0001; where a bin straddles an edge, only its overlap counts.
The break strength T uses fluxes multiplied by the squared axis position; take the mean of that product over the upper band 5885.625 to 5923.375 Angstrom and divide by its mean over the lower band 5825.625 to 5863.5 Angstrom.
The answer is 0.94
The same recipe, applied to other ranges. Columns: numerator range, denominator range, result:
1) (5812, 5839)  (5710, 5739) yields 1.08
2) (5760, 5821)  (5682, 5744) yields 1.06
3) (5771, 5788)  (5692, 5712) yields 1.07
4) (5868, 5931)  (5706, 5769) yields 0.99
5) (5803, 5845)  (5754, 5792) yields 1.05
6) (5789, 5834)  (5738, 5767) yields 1.03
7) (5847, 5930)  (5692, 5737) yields 1.04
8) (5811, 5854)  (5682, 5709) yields 1.14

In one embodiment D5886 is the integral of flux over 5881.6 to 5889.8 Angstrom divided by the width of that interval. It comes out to 2.45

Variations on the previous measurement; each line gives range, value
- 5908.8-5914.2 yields 2.75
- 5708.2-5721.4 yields 2.65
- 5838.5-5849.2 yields 2.82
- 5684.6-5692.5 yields 2.67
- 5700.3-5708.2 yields 2.58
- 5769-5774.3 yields 2.84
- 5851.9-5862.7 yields 2.76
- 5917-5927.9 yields 2.71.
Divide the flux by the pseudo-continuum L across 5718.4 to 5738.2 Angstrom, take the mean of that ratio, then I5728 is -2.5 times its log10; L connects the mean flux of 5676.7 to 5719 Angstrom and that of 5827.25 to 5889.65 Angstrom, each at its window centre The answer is -0.08 mag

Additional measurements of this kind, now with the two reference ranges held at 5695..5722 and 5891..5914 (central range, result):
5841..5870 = -0.07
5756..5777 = -0.09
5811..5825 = -0.12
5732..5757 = -0.09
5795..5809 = -0.10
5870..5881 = -0.07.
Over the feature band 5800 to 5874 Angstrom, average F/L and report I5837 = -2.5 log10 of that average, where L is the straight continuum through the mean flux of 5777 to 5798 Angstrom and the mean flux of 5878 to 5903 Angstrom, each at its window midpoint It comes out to -0.10 mag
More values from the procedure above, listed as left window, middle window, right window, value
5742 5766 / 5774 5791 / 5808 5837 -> 0.049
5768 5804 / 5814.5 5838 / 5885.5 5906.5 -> -0.107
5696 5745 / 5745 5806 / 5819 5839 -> 0.008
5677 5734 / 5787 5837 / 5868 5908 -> -0.095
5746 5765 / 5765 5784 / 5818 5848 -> 0.026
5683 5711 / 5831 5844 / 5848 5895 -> -0.134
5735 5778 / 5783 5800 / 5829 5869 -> 0.018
